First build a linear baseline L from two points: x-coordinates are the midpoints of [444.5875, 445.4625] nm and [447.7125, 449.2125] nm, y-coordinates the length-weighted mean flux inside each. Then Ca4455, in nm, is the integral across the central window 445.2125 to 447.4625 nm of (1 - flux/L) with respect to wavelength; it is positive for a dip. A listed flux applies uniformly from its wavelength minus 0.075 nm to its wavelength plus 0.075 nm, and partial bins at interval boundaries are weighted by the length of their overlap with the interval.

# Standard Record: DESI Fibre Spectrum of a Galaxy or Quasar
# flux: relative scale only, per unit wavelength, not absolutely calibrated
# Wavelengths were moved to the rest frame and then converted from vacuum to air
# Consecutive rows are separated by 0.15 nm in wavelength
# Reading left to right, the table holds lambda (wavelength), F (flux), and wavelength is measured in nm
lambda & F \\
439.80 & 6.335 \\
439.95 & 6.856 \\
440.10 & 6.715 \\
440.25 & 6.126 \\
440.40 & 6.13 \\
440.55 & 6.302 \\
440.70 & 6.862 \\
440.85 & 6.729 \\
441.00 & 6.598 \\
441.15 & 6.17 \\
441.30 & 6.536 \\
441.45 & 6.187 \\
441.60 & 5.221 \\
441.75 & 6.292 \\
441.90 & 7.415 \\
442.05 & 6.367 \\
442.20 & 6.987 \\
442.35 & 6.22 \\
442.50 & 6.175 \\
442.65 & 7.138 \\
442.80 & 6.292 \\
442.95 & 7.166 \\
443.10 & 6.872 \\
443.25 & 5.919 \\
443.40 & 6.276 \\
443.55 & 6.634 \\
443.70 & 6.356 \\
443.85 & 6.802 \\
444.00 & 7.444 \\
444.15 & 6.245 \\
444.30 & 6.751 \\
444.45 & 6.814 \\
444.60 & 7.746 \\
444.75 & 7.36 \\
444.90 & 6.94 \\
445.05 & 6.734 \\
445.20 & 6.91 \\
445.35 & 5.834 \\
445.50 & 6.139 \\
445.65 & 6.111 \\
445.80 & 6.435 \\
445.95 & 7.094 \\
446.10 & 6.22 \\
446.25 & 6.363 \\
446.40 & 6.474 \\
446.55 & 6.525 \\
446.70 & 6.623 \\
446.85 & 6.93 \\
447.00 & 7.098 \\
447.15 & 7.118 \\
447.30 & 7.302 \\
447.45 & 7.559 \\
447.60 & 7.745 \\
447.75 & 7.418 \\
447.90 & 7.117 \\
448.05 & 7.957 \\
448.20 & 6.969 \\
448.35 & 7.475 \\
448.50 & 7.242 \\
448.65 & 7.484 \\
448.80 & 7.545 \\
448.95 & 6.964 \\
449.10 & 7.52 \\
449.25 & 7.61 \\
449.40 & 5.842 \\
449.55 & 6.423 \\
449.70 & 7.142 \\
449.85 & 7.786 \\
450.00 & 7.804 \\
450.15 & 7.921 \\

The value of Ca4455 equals 0.13 nm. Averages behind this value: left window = 6.83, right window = 7.37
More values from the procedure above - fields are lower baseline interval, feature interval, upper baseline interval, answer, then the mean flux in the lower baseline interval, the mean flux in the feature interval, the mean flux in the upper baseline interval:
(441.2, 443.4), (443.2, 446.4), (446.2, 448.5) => 0.08 nm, 6.47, 6.63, 7.12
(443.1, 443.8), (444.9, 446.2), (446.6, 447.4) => 0.06 nm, 6.38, 6.46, 7.02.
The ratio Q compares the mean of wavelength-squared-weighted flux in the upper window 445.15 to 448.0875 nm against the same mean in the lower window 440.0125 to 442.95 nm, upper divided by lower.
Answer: 1.08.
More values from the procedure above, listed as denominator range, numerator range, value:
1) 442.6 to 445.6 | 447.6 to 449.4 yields 1.12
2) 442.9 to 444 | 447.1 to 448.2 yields 1.14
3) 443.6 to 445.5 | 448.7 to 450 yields 1.07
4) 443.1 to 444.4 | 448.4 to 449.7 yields 1.10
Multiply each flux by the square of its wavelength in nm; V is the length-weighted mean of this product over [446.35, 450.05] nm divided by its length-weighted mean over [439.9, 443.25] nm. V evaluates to 1.14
